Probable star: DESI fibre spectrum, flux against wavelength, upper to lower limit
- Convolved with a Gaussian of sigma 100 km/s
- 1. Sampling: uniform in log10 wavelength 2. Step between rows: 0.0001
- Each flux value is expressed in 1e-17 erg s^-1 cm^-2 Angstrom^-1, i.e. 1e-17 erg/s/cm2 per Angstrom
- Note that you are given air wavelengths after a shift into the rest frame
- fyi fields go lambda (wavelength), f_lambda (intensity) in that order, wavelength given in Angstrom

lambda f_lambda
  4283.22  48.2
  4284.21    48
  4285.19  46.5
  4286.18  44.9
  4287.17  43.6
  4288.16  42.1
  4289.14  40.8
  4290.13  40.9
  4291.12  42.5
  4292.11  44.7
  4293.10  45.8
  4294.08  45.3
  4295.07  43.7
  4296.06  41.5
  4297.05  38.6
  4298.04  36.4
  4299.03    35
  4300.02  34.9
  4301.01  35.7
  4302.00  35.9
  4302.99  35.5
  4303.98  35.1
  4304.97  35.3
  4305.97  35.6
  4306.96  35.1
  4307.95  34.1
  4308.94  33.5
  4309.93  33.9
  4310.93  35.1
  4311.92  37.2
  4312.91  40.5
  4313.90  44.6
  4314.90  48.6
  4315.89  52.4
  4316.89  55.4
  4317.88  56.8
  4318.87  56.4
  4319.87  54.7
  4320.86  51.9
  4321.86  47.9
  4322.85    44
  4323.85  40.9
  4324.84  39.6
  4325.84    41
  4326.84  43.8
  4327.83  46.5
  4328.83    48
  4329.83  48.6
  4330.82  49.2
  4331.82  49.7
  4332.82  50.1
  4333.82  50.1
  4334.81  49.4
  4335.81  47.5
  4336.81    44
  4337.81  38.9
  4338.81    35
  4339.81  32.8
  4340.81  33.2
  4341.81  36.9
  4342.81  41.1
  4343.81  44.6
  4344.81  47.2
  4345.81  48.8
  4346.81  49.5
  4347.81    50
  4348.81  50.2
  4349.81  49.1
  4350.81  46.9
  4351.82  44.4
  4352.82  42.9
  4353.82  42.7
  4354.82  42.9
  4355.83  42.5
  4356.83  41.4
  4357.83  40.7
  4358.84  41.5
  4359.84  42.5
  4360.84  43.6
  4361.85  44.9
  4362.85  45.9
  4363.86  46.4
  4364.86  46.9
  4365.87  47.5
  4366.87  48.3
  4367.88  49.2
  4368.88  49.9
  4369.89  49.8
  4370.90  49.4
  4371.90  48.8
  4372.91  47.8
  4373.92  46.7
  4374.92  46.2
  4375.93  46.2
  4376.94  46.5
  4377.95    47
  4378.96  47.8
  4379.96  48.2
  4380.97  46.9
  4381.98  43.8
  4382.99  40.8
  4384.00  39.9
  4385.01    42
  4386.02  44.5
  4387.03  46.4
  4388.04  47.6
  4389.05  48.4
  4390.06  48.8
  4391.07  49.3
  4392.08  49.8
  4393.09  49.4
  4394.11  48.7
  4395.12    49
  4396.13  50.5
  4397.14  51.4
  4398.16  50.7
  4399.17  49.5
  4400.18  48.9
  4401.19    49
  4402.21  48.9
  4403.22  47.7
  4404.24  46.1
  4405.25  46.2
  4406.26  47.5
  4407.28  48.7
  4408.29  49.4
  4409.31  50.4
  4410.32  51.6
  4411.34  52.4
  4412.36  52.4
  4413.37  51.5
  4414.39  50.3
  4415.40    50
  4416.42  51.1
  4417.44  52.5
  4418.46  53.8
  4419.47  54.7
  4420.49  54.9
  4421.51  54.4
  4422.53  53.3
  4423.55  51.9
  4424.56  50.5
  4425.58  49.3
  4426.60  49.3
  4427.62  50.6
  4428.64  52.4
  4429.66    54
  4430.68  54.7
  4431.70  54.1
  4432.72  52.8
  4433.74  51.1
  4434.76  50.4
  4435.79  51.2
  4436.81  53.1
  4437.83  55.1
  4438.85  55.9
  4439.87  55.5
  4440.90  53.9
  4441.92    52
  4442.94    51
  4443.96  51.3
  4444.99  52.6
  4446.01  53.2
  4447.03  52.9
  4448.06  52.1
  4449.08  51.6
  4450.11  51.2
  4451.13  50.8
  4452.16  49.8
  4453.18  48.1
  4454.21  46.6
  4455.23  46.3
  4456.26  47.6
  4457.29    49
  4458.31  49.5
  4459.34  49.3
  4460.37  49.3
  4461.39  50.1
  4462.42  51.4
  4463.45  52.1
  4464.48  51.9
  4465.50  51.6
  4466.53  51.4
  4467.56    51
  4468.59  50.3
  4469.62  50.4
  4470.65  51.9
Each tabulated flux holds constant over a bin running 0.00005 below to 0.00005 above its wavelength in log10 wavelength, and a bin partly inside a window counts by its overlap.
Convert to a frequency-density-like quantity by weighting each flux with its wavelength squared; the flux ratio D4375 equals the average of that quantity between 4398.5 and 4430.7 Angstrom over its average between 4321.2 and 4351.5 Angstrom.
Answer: 1.17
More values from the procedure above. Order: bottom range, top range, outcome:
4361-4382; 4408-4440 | 1.13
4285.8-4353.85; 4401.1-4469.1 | 1.25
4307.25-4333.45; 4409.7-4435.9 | 1.20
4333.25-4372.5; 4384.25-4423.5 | 1.14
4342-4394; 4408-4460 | 1.15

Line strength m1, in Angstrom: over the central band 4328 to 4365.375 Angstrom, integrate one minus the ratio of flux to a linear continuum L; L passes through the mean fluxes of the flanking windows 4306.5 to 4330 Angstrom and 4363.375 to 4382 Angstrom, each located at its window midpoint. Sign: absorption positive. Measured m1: 1.3 Angstrom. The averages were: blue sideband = 44.6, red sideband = 47.7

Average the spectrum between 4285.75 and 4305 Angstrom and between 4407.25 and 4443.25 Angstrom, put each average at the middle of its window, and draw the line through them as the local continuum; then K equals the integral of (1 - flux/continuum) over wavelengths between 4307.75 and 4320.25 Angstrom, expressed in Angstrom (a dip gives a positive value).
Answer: -1.0 Angstrom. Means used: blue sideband 40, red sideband 52.3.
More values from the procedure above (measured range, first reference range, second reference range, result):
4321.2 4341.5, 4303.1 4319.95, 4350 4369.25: -0.4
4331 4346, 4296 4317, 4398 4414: -0.5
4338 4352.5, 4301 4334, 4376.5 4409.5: 0.5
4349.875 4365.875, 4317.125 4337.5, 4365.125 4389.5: 1.1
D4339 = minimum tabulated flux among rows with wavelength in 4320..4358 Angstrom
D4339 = 32.8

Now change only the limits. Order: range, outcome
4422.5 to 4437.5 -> 49.3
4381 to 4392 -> 39.9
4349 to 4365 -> 40.7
